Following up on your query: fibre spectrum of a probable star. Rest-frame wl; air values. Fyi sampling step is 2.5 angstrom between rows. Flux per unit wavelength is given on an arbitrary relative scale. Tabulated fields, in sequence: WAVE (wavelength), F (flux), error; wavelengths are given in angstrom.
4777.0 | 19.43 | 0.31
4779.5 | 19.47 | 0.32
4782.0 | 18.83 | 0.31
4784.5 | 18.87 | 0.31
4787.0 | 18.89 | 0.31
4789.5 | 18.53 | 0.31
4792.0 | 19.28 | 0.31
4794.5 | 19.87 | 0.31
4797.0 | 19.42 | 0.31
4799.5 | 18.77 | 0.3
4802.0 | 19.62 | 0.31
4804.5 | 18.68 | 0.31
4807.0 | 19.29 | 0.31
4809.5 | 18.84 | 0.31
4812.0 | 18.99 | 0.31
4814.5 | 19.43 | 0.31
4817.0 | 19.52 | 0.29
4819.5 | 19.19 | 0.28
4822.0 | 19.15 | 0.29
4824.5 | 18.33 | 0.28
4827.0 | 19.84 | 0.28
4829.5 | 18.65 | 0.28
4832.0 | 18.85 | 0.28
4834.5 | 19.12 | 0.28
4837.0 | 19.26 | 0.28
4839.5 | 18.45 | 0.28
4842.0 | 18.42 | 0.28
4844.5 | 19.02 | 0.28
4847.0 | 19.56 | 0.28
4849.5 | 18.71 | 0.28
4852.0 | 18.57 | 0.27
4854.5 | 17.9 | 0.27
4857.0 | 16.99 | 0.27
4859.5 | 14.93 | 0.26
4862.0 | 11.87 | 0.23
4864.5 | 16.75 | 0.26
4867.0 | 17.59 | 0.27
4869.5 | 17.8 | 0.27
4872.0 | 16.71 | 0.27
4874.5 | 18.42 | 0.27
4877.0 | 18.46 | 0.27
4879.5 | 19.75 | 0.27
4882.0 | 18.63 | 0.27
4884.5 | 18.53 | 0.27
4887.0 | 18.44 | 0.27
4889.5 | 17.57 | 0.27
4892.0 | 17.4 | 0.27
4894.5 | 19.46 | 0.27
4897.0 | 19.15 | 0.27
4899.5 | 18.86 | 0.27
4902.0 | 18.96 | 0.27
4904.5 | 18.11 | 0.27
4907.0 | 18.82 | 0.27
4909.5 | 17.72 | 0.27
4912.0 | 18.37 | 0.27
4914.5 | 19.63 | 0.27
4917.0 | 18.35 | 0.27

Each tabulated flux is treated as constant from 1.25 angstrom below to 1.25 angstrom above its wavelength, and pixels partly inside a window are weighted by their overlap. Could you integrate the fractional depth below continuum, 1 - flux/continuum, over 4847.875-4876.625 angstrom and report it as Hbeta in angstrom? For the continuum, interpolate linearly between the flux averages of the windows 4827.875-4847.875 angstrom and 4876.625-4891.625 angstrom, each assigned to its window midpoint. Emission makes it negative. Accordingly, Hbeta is 2.60 angstrom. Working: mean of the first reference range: 18.9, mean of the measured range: 17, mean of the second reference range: 18.5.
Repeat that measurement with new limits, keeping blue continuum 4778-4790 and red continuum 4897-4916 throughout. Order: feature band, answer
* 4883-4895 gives 0.3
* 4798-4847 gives -0.5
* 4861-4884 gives 1.6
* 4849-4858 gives 0.4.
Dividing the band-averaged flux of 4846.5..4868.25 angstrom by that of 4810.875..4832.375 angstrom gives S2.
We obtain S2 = 0.9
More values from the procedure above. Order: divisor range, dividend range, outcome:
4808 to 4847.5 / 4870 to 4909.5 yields 0.97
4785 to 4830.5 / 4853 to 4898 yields 0.92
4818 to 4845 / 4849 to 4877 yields 0.90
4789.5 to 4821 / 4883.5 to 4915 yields 0.96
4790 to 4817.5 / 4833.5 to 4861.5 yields 0.94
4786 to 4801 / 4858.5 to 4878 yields 0.87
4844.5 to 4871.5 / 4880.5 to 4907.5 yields 1.08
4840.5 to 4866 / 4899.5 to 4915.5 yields 1.08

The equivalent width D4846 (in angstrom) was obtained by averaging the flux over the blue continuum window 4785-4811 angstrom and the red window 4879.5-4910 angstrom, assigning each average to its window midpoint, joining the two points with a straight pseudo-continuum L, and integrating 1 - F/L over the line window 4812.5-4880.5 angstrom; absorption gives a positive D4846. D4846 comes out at 2.3 angstrom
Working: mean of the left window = 19.1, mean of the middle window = 18.2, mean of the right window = 18.5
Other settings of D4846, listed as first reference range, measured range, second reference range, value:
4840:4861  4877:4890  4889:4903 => -0.1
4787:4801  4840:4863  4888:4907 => 1.7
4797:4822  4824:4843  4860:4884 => -0.5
